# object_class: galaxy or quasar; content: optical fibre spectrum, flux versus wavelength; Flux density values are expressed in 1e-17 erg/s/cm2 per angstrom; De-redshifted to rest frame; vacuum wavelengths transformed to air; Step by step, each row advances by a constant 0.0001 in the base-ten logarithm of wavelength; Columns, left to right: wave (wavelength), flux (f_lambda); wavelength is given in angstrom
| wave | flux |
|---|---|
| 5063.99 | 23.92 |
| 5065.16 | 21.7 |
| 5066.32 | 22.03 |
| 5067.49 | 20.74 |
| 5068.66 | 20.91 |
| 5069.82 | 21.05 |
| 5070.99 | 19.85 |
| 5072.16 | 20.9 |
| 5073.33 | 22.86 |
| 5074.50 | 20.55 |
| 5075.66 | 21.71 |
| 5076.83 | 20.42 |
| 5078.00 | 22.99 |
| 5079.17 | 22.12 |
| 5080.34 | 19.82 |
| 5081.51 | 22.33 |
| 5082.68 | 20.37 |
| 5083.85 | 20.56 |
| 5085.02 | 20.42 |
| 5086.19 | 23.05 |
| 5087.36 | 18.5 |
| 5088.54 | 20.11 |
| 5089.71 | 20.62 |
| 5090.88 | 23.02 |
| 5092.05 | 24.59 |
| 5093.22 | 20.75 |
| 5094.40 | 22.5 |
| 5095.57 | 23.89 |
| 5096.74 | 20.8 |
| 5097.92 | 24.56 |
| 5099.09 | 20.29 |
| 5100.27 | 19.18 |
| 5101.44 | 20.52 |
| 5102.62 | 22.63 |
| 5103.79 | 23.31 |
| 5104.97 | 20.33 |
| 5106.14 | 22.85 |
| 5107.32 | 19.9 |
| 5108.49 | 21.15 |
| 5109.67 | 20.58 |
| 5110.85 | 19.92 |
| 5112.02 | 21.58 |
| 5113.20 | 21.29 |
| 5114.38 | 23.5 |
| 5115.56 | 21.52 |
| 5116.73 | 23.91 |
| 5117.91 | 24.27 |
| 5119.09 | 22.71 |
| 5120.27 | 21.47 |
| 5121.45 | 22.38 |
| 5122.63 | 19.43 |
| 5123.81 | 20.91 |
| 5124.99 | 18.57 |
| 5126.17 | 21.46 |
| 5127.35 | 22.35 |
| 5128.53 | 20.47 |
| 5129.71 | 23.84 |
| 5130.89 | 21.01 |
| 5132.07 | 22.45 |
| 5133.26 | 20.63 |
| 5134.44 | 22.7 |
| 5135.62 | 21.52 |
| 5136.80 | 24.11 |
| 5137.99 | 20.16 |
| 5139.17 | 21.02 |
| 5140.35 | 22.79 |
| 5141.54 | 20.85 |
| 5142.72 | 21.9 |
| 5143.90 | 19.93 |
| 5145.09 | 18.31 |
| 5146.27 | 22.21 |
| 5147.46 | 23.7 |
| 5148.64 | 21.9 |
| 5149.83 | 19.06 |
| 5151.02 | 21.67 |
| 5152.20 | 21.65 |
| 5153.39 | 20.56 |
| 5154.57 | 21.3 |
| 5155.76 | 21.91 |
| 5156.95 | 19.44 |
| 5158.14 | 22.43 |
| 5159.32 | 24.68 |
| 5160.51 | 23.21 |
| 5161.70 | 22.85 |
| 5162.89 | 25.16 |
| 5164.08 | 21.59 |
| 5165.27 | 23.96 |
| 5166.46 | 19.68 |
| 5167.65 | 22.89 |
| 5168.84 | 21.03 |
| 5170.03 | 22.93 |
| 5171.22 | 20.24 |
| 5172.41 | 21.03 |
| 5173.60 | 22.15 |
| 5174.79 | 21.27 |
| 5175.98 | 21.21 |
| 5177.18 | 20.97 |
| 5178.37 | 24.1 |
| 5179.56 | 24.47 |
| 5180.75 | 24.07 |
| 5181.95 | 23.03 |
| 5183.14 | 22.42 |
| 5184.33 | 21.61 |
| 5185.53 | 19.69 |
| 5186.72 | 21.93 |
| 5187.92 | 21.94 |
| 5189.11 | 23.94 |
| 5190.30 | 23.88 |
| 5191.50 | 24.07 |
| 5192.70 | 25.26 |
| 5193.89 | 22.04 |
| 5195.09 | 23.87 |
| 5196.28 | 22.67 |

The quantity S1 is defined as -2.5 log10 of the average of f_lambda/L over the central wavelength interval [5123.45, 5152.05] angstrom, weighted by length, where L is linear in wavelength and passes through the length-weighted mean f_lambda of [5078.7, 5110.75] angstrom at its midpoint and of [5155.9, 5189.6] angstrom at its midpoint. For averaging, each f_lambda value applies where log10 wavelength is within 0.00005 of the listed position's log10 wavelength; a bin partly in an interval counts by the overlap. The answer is 0.02 mag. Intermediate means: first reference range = 21.4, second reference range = 22.3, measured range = 21.4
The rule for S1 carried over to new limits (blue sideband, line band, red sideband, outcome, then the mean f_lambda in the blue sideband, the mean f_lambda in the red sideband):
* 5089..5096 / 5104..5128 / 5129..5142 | 0.032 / 22.5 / 21.9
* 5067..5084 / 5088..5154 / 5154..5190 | 0.004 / 21.2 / 22.3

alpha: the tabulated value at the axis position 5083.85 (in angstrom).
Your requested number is 20.56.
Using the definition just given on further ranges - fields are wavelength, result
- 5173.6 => 22.15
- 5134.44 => 22.7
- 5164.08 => 21.59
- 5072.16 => 20.9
